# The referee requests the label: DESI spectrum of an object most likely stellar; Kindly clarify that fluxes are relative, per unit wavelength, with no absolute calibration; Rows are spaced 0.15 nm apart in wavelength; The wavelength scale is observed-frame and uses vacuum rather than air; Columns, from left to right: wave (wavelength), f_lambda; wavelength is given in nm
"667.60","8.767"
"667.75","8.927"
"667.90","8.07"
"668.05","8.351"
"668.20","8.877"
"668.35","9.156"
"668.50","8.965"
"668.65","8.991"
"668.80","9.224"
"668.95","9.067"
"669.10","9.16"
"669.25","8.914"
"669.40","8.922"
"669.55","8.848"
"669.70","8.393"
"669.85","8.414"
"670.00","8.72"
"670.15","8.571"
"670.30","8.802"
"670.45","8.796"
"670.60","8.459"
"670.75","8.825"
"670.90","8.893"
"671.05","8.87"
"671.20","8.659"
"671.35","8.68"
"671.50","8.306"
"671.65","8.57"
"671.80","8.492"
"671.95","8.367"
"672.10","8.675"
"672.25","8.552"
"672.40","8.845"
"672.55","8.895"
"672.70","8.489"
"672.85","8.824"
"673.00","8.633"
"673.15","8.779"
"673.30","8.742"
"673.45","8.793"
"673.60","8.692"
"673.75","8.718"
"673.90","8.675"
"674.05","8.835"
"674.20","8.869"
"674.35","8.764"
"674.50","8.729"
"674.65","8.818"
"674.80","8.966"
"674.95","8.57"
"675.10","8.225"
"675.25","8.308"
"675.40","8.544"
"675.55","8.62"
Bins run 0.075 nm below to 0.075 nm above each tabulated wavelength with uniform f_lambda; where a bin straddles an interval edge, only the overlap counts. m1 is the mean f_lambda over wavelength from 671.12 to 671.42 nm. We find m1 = 8.67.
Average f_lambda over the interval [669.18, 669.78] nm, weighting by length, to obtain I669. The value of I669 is 8.77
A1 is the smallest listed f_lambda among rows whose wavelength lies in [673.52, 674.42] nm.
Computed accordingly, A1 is 8.675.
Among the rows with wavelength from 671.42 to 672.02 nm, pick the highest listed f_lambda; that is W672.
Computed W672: 8.57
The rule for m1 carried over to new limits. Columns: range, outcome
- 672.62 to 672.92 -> 8.66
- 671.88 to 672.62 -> 8.67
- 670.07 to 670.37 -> 8.69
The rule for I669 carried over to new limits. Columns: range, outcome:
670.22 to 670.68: 8.69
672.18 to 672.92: 8.72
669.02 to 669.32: 9.04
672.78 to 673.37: 8.74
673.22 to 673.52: 8.77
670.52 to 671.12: 8.76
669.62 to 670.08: 8.51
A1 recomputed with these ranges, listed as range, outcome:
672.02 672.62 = 8.552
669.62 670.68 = 8.393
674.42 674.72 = 8.729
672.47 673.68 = 8.489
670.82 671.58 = 8.306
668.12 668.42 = 8.877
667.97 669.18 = 8.351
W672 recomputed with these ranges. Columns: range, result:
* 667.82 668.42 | 9.156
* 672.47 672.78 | 8.895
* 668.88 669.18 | 9.16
